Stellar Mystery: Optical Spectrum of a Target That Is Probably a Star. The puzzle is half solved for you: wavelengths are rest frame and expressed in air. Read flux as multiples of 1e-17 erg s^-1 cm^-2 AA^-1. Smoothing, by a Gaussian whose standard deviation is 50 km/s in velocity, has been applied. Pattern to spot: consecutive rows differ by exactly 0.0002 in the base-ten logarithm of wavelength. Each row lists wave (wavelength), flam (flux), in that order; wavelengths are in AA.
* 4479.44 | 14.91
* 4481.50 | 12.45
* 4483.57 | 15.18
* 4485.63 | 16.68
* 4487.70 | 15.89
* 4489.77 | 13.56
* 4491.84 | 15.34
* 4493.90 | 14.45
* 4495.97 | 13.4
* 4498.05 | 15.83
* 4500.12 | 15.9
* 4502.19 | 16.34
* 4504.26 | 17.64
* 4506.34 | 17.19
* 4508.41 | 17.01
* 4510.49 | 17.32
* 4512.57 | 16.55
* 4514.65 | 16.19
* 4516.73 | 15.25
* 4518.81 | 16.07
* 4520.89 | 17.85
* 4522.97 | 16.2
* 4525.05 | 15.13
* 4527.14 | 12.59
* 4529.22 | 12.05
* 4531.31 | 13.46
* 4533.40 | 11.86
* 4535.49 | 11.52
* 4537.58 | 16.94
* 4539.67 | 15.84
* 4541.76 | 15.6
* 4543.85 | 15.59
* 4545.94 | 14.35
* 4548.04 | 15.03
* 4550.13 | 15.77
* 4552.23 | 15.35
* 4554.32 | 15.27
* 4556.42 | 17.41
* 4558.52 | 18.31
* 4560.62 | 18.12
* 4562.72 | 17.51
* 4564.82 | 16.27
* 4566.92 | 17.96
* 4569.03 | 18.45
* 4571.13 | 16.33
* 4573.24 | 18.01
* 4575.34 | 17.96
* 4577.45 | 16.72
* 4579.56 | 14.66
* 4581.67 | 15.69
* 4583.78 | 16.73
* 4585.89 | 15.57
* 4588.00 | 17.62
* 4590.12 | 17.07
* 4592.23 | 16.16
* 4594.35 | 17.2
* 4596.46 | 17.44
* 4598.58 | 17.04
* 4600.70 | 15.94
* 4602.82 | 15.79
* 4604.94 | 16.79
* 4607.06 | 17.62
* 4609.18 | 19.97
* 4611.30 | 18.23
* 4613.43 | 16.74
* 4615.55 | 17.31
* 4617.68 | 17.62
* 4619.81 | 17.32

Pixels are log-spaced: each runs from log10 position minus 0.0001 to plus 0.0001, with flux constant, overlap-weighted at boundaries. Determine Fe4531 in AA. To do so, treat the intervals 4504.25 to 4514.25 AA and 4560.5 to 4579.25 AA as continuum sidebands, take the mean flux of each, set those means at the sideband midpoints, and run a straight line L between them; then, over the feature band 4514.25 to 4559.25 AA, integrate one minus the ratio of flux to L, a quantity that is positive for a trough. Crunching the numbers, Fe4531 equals 5.3 AA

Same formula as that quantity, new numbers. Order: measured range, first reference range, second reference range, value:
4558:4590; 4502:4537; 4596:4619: -1.0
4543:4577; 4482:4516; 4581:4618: -0.3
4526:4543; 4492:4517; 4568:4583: 2.7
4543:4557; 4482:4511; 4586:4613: 0.9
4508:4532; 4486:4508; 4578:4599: 0.6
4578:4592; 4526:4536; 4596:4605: -0.6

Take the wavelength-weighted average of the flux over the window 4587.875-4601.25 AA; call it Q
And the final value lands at 16.9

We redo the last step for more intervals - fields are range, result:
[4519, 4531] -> 14.8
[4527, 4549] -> 14.1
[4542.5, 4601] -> 16.6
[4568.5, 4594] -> 16.7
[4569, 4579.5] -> 17.1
